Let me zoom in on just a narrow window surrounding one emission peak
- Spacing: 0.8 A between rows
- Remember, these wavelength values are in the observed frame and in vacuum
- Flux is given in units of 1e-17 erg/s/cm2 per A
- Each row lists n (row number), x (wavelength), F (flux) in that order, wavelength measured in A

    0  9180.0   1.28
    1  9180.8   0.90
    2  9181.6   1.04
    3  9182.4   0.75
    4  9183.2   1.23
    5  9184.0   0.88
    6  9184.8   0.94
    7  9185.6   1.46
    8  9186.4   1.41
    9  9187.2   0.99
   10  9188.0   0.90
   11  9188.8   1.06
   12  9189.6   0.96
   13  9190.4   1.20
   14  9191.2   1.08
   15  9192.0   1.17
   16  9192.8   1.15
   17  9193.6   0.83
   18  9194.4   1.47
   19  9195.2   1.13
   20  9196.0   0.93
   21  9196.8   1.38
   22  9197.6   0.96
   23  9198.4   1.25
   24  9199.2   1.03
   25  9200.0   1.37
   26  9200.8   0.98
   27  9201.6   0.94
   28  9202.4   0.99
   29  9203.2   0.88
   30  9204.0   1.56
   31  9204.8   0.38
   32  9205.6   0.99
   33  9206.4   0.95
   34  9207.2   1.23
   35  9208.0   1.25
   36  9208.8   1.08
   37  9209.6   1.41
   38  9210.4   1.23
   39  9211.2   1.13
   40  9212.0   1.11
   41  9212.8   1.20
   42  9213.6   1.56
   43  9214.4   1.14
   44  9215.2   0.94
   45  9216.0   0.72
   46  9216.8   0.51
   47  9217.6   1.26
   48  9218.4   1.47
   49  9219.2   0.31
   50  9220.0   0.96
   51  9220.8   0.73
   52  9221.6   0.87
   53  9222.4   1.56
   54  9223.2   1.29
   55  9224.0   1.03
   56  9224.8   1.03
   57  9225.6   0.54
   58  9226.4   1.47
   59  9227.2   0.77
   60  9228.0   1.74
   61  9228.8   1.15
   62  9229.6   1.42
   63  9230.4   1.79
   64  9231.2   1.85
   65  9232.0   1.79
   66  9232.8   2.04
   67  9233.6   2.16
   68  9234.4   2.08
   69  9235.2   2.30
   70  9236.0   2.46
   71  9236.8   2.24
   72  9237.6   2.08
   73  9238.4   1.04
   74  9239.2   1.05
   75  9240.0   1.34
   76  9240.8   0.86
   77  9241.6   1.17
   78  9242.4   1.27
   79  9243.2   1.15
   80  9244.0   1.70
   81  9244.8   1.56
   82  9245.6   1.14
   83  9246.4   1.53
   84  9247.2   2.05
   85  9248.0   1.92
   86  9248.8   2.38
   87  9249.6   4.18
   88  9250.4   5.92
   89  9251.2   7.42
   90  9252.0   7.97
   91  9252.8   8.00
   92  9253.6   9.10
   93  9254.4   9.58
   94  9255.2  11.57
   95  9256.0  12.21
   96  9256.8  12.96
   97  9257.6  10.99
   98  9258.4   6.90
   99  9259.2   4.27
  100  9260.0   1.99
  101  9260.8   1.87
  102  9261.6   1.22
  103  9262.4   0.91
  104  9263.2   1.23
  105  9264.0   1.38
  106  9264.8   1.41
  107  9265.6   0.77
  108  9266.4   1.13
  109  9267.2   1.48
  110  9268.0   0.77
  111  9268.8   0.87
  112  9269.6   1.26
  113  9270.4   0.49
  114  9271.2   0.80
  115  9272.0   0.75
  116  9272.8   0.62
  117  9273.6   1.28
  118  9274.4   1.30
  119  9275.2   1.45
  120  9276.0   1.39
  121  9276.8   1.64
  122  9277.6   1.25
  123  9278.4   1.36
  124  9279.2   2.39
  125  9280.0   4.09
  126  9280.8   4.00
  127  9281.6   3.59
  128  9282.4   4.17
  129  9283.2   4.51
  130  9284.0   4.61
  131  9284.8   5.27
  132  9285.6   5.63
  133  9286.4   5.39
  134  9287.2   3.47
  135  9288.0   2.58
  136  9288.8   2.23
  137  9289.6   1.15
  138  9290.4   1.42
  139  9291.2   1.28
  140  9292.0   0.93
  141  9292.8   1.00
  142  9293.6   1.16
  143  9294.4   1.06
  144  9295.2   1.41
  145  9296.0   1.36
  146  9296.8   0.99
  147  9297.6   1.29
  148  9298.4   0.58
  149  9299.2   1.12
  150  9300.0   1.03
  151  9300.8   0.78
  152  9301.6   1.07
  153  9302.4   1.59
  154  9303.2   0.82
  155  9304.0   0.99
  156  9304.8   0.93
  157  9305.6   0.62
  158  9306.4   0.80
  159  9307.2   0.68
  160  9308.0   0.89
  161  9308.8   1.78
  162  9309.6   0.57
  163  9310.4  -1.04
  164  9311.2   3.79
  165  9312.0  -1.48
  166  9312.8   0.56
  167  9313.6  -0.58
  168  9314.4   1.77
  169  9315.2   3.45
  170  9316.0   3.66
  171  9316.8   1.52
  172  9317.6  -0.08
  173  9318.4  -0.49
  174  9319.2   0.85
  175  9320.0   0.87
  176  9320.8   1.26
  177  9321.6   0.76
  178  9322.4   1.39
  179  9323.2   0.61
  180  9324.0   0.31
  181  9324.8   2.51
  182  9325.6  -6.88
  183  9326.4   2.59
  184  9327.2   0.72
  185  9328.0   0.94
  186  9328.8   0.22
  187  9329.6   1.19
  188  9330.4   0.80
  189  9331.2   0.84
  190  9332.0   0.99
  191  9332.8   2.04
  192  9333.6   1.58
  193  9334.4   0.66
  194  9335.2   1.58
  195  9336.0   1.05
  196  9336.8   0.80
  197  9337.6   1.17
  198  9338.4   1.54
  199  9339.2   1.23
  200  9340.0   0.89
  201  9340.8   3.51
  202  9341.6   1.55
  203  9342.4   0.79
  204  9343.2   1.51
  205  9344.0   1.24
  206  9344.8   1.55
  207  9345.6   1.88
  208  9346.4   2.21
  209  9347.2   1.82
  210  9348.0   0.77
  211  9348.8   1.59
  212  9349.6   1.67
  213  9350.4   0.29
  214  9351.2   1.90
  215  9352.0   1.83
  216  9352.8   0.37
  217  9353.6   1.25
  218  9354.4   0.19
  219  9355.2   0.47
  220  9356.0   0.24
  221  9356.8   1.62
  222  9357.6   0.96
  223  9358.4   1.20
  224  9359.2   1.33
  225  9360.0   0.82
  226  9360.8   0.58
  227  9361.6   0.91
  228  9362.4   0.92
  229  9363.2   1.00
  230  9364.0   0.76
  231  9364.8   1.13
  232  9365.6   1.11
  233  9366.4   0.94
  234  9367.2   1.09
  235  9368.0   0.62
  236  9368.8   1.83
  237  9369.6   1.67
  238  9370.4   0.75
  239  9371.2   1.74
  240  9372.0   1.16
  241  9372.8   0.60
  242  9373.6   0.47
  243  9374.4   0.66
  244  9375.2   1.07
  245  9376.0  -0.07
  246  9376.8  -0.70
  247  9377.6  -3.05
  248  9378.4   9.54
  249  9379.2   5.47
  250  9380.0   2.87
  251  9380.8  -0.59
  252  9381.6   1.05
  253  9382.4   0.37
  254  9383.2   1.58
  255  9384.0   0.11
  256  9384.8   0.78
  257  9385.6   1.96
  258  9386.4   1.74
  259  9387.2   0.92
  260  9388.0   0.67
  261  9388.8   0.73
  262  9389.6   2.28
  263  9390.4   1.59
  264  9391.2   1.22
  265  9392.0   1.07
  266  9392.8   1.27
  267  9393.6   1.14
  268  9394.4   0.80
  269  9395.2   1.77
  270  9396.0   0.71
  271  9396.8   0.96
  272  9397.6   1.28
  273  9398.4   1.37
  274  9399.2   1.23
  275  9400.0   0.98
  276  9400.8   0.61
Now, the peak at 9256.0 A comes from H-alpha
